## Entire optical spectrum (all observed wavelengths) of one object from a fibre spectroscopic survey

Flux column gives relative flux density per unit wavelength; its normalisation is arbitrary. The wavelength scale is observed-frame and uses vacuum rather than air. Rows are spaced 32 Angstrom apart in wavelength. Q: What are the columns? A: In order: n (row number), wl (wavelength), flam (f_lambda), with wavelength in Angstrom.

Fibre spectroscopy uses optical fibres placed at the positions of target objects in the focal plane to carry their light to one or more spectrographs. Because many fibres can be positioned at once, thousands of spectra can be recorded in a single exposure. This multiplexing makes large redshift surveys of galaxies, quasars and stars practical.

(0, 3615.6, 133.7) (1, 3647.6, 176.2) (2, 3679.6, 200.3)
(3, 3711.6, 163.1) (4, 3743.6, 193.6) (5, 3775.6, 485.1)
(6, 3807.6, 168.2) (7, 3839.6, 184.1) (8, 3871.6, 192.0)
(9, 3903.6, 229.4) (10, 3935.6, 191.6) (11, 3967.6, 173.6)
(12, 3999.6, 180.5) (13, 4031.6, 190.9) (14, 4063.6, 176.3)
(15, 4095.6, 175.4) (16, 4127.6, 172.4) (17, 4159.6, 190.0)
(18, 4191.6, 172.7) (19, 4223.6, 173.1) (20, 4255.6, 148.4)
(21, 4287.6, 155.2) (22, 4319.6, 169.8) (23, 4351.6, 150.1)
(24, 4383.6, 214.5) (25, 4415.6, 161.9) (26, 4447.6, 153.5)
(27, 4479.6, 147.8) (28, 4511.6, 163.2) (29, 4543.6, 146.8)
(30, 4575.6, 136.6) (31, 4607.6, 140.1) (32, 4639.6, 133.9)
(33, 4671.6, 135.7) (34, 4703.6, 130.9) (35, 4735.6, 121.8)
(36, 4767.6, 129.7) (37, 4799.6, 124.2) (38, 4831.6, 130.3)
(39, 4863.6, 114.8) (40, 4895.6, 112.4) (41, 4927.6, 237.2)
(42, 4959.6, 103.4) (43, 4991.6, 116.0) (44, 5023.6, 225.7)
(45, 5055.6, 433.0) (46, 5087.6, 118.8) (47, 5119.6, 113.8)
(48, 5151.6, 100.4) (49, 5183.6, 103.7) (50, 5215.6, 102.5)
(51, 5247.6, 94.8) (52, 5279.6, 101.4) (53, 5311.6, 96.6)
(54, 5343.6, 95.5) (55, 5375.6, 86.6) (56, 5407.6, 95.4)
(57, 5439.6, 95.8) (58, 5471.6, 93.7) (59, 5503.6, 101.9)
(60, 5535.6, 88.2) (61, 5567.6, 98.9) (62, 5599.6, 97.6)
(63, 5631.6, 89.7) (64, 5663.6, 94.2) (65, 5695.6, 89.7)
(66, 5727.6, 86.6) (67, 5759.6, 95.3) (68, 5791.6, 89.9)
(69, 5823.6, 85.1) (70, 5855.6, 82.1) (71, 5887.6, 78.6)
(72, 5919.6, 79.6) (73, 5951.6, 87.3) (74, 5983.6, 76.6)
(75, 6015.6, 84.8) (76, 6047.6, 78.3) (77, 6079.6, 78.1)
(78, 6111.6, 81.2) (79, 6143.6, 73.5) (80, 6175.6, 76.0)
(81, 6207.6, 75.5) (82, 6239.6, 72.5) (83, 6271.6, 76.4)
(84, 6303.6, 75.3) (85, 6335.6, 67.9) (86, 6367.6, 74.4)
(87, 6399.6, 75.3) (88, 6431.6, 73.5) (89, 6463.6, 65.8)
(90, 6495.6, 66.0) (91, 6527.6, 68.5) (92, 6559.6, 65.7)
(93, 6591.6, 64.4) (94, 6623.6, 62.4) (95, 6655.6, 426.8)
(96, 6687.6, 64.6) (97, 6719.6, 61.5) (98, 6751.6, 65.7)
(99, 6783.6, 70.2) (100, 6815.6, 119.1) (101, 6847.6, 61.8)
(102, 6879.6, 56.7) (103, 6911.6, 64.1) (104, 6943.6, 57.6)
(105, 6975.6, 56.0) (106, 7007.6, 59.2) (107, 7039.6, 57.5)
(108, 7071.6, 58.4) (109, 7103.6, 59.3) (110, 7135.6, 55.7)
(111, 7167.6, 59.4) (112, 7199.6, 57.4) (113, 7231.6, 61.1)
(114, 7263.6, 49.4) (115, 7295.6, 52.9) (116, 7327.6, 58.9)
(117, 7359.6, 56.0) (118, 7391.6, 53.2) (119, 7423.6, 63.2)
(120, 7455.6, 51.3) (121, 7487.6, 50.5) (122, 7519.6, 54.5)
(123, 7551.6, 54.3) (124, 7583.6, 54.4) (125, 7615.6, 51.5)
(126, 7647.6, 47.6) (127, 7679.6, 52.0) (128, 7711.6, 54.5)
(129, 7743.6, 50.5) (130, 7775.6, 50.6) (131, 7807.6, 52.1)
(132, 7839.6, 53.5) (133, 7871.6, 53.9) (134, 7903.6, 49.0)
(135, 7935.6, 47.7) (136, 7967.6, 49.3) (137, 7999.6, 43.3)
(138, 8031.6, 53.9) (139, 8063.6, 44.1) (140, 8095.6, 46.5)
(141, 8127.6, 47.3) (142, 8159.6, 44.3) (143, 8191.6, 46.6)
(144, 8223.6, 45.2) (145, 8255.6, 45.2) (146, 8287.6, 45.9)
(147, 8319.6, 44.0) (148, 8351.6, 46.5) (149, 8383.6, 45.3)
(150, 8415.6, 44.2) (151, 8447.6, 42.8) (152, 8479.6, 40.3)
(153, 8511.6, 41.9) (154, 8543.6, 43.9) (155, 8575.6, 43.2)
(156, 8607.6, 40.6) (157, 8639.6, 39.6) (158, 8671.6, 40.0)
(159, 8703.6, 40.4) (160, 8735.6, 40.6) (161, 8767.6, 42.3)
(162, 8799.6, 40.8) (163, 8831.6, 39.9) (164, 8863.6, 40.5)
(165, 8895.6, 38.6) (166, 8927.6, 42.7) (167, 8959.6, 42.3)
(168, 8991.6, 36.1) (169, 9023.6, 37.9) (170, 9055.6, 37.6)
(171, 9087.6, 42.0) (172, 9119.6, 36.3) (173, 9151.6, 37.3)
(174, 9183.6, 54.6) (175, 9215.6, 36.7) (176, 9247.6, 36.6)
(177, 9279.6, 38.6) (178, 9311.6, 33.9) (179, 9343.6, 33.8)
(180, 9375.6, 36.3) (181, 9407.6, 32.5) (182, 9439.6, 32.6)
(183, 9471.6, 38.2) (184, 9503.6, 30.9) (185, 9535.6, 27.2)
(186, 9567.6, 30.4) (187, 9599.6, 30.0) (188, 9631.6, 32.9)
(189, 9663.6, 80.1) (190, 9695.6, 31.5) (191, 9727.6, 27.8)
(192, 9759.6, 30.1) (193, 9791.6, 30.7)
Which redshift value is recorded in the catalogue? 0.012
